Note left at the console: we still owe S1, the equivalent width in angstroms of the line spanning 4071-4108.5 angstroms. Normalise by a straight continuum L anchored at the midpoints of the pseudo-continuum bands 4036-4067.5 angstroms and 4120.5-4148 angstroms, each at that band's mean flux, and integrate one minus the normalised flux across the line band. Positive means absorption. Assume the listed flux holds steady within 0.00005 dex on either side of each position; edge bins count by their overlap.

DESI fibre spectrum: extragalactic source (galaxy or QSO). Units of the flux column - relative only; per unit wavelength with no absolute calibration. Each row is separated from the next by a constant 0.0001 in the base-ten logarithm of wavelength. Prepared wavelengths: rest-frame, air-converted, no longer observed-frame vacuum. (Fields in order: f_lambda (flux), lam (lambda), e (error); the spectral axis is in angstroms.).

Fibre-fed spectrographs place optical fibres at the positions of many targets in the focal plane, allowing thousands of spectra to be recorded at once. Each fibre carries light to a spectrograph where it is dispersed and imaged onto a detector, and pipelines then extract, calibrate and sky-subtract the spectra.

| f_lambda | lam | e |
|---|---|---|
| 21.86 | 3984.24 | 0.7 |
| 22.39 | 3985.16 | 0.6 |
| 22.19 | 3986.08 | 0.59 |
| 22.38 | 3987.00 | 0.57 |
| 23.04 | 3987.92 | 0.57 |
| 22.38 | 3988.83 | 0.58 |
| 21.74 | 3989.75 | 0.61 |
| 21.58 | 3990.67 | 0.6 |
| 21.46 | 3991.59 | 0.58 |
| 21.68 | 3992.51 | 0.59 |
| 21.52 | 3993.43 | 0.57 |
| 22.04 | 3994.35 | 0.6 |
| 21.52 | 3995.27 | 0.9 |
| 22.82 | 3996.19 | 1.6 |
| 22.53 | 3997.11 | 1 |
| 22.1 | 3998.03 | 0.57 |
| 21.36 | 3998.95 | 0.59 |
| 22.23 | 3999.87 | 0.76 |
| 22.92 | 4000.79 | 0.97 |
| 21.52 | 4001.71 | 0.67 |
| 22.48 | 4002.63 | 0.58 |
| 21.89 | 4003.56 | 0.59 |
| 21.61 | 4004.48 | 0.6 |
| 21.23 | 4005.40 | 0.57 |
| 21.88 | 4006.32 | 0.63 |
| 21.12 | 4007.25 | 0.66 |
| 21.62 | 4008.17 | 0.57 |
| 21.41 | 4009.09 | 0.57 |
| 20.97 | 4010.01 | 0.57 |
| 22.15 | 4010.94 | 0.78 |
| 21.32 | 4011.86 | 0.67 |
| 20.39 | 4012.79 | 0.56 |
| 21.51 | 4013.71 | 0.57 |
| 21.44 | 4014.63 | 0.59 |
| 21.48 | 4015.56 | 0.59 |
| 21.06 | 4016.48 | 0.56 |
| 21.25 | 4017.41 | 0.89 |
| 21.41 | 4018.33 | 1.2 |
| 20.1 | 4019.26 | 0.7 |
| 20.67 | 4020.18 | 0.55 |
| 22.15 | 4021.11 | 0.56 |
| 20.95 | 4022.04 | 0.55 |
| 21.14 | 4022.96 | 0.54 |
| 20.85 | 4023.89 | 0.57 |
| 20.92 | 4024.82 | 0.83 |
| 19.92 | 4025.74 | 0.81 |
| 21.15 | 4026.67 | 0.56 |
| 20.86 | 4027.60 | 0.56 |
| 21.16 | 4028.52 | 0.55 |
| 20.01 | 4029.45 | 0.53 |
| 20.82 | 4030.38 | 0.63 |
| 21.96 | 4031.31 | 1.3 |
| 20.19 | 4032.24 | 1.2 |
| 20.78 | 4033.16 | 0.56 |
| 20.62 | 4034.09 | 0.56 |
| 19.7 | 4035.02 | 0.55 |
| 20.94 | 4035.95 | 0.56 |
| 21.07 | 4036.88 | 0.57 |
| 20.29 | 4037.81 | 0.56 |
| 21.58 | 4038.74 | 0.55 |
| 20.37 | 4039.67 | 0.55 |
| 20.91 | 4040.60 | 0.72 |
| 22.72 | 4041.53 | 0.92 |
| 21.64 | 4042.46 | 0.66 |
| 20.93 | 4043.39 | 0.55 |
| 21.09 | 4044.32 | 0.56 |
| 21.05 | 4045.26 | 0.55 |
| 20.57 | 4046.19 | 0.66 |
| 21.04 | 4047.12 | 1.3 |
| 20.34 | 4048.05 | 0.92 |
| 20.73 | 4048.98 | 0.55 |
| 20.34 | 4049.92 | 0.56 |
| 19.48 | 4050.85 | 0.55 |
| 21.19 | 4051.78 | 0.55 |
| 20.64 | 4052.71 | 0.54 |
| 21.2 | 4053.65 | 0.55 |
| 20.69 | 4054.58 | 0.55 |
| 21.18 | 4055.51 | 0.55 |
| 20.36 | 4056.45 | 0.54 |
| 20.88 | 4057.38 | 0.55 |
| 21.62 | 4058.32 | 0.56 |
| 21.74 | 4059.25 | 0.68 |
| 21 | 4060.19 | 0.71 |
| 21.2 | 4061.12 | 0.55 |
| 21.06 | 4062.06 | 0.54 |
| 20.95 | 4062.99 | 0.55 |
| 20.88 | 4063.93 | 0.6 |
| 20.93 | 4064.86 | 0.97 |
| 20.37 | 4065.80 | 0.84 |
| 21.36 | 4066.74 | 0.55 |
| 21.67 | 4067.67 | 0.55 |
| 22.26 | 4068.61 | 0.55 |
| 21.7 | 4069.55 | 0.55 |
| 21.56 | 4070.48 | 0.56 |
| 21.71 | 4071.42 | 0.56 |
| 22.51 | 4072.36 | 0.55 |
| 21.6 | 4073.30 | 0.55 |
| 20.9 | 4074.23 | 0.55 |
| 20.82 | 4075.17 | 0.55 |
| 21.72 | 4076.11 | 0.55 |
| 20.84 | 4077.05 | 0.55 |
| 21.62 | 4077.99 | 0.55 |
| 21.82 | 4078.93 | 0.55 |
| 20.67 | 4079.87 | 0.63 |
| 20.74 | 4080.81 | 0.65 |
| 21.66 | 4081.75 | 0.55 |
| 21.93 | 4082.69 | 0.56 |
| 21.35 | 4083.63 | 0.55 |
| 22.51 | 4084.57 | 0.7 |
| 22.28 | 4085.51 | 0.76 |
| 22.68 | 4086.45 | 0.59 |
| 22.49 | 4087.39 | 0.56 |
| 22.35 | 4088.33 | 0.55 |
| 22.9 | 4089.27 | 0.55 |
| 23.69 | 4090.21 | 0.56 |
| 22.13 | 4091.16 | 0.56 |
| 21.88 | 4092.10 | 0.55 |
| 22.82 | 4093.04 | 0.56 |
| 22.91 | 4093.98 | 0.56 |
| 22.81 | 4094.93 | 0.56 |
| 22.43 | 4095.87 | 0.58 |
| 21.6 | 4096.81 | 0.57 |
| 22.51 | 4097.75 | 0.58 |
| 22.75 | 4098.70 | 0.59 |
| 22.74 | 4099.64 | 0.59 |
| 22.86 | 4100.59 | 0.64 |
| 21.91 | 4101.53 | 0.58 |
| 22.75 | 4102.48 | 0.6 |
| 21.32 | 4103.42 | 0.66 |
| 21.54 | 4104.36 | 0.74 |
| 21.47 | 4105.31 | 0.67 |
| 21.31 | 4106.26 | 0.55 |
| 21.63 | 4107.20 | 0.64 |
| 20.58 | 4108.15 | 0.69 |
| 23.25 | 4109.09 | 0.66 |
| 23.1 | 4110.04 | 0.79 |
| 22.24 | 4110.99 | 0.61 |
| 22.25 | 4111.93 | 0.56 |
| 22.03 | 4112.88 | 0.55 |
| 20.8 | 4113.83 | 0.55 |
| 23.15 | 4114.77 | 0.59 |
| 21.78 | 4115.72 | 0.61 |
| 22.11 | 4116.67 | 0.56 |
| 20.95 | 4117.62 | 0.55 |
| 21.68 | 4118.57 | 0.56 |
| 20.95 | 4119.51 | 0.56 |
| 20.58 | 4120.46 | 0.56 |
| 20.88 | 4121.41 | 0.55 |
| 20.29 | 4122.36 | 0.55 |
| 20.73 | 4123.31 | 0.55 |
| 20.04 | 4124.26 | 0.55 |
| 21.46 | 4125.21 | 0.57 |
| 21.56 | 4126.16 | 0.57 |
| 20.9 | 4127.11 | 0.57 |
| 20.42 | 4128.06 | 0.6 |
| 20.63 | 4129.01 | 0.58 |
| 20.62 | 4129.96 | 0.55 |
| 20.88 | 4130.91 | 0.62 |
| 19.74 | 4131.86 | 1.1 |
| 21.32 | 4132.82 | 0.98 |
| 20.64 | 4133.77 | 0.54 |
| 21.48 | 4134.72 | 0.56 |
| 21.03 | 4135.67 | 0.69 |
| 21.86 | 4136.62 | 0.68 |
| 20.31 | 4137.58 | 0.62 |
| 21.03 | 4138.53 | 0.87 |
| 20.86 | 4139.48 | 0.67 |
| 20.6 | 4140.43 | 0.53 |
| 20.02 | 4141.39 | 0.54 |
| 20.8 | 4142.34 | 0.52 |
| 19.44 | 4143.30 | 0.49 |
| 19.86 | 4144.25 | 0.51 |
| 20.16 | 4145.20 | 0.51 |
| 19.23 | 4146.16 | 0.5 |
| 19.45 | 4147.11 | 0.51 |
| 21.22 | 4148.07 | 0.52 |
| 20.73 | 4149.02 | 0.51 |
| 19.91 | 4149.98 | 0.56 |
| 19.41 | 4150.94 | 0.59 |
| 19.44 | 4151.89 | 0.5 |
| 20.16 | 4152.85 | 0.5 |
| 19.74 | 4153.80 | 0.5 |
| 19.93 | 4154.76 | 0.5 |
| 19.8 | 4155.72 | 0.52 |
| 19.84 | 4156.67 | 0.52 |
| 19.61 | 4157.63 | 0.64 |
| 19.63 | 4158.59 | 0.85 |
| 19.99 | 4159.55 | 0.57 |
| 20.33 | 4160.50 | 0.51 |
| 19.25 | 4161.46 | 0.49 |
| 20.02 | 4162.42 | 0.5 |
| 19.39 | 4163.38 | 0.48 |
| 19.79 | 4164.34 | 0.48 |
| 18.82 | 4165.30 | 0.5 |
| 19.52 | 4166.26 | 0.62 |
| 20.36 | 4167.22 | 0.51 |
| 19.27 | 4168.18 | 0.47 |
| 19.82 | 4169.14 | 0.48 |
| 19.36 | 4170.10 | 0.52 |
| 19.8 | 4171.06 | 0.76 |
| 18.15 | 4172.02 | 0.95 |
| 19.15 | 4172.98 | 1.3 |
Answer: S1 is -2.1 angstroms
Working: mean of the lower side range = 21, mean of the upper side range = 20.6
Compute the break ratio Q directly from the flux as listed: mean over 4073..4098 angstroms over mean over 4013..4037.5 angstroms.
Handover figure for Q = 1.1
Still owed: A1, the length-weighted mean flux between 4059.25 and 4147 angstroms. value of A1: 21.5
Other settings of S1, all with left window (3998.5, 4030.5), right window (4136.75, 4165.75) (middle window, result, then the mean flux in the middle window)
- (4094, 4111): -1.4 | 22.2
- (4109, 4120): -0.9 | 22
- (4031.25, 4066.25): 0.1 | 20.9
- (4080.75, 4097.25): -1.4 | 22.3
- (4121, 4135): -0.4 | 20.8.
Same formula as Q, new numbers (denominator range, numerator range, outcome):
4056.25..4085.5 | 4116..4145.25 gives 0.97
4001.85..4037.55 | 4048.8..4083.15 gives 1.00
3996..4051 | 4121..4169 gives 0.96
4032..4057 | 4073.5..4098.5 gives 1.06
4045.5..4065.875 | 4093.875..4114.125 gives 1.06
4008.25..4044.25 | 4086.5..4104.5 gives 1.07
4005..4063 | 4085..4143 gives 1.03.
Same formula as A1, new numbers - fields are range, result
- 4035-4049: 21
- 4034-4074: 21.1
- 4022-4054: 20.8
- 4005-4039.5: 21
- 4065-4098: 21.9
